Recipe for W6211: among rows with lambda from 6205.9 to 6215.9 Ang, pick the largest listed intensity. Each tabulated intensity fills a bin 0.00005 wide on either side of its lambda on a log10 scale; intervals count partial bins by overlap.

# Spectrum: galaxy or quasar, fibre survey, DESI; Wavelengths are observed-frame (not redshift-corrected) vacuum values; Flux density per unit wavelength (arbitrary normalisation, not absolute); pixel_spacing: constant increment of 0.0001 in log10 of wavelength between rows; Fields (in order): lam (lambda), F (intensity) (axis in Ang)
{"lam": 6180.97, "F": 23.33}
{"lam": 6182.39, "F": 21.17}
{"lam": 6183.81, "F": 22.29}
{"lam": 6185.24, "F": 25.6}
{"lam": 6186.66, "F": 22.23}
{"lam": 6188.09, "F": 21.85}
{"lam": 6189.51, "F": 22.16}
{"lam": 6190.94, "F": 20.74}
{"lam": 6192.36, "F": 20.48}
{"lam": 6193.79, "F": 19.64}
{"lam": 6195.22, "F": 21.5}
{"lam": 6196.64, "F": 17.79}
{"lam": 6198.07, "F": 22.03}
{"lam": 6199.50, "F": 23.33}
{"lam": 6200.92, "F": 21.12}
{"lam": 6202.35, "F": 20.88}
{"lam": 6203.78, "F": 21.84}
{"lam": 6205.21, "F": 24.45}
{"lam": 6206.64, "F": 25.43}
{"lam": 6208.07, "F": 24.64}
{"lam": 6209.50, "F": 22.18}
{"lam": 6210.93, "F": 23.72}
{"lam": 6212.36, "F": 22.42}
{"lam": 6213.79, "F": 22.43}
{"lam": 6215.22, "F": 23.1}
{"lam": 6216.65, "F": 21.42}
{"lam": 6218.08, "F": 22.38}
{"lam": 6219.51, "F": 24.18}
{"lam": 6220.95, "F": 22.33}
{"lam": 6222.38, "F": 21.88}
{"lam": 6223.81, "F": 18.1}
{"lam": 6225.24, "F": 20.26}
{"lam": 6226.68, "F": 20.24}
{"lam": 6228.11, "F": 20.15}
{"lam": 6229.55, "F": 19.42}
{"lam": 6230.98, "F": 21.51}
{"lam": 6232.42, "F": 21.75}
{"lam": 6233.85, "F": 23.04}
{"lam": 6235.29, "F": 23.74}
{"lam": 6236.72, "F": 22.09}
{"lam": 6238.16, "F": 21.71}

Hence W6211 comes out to 25.43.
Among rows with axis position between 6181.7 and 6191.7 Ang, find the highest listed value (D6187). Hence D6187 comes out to 25.6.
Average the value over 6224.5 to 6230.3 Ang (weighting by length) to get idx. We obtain 20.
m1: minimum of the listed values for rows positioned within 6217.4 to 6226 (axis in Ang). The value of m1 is 18.1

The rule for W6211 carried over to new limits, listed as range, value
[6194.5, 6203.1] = 23.33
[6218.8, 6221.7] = 24.18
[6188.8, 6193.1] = 22.16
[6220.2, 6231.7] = 22.33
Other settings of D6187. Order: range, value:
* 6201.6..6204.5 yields 21.84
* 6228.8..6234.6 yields 23.04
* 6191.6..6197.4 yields 21.5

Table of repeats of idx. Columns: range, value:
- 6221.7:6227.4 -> 20.1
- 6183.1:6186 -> 23.9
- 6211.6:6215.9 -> 22.7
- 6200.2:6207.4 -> 22.8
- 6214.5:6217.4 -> 22.3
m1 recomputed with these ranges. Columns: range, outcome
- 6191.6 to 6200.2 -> 17.79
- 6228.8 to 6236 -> 19.42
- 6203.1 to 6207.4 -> 21.84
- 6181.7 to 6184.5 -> 21.17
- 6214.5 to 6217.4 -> 21.42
